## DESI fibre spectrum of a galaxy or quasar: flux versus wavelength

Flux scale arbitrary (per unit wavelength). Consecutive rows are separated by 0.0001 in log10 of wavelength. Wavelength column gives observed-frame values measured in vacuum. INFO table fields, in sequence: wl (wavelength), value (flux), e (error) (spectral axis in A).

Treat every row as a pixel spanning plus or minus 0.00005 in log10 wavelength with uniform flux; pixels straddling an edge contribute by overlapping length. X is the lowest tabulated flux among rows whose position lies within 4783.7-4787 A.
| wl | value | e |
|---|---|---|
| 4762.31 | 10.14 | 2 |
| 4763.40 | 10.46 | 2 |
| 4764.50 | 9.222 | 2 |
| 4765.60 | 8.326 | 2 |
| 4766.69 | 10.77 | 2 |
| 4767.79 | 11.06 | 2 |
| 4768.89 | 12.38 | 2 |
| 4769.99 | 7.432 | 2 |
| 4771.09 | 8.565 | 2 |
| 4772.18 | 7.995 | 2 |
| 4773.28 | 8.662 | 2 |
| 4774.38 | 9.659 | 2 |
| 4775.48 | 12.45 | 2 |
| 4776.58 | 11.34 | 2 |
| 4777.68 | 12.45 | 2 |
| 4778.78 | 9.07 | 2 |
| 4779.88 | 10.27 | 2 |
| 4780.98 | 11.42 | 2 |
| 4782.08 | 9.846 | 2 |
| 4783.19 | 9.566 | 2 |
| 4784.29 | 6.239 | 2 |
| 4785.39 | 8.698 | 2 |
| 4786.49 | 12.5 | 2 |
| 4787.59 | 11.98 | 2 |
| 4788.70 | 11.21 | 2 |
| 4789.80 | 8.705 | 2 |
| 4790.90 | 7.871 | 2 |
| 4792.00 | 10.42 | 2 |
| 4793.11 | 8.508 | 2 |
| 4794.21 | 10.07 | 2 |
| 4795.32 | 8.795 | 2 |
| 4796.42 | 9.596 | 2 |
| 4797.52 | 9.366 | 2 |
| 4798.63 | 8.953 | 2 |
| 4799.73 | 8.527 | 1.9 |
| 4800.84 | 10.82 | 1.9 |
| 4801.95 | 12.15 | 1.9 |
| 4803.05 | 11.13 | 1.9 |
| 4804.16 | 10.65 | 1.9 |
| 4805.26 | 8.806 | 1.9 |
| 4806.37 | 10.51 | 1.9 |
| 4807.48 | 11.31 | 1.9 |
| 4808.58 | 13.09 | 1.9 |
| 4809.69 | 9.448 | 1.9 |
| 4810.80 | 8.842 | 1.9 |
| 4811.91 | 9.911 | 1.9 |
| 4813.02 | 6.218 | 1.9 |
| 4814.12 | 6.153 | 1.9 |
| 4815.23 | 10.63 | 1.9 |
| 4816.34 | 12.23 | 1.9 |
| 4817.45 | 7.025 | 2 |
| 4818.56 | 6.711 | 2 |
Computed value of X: 6.239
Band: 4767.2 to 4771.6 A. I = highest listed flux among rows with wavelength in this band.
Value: 12.38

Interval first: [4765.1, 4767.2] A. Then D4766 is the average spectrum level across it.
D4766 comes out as 9.59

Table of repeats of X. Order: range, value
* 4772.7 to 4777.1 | 8.662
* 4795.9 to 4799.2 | 8.953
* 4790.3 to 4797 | 7.871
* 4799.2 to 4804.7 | 8.527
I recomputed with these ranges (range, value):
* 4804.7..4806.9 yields 10.51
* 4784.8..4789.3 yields 12.5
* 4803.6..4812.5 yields 13.09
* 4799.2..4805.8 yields 12.15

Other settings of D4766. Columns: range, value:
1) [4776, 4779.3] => 11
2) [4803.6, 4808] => 10.3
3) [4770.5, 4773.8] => 8.41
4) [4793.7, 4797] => 9.49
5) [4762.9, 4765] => 9.83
